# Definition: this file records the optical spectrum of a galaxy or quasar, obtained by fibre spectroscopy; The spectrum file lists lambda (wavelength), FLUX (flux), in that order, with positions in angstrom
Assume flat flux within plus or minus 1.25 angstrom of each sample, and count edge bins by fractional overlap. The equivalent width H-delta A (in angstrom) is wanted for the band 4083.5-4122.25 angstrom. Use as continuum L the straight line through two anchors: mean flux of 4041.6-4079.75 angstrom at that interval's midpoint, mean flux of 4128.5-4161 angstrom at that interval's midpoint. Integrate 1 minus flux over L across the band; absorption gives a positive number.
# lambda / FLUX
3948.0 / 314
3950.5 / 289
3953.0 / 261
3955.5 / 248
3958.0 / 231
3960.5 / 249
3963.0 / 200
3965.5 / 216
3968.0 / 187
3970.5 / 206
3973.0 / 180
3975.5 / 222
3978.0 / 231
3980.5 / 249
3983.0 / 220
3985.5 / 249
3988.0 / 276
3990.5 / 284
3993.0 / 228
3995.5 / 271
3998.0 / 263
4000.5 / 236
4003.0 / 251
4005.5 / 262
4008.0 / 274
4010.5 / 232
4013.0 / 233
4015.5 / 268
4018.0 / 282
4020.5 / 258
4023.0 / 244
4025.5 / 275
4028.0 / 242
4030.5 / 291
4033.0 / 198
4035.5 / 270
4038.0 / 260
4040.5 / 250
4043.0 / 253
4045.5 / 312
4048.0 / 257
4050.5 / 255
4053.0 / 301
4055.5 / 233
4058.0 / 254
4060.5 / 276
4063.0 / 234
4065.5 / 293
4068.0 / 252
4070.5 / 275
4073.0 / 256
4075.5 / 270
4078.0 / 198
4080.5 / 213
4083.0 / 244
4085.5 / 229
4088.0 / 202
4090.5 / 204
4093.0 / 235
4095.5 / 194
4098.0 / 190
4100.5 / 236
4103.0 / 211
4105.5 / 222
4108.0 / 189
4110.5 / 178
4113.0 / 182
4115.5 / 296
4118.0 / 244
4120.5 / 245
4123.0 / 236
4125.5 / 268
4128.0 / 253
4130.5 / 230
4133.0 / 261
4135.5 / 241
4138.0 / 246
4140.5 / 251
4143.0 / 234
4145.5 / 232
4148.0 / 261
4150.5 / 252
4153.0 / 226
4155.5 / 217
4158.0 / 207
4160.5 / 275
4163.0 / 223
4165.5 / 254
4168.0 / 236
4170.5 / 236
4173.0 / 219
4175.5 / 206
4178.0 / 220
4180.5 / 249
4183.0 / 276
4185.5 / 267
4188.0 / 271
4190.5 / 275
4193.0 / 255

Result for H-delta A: 5.0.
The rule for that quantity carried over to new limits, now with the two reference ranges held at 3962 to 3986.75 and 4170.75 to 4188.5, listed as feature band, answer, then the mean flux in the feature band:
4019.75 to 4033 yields -2.0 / 256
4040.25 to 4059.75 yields -3.4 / 265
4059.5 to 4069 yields -1.5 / 264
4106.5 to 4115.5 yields 1.3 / 200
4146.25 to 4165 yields 0.1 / 238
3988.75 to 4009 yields -3.7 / 259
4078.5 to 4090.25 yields 0.6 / 219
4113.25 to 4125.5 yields -0.8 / 251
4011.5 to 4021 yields -1.6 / 260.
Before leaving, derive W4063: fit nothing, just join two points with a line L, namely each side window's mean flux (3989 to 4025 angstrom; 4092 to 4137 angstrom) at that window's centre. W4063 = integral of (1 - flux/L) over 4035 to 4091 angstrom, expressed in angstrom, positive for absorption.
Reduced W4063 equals -2.31 angstrom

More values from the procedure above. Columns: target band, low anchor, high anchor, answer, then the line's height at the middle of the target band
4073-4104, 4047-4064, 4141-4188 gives 4.0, 253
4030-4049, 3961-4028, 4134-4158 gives -1.5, 241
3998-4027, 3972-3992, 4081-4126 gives -2.6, 235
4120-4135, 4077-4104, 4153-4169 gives -1.6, 225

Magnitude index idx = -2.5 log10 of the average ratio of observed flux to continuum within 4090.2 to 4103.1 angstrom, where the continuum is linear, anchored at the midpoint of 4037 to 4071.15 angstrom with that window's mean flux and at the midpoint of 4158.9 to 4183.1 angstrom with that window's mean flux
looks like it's 0.20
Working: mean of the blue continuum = 264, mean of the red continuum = 237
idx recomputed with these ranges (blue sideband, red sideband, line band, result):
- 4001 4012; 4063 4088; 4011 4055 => -0.05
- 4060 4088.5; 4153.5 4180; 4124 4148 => -0.05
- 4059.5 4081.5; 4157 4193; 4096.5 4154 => 0.06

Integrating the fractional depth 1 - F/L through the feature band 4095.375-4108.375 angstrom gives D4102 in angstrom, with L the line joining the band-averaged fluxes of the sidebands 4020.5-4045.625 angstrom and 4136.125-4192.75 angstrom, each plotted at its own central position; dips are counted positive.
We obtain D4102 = 2.1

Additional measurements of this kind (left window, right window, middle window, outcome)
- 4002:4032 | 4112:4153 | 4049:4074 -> -0.90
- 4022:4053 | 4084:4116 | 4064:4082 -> -1.37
